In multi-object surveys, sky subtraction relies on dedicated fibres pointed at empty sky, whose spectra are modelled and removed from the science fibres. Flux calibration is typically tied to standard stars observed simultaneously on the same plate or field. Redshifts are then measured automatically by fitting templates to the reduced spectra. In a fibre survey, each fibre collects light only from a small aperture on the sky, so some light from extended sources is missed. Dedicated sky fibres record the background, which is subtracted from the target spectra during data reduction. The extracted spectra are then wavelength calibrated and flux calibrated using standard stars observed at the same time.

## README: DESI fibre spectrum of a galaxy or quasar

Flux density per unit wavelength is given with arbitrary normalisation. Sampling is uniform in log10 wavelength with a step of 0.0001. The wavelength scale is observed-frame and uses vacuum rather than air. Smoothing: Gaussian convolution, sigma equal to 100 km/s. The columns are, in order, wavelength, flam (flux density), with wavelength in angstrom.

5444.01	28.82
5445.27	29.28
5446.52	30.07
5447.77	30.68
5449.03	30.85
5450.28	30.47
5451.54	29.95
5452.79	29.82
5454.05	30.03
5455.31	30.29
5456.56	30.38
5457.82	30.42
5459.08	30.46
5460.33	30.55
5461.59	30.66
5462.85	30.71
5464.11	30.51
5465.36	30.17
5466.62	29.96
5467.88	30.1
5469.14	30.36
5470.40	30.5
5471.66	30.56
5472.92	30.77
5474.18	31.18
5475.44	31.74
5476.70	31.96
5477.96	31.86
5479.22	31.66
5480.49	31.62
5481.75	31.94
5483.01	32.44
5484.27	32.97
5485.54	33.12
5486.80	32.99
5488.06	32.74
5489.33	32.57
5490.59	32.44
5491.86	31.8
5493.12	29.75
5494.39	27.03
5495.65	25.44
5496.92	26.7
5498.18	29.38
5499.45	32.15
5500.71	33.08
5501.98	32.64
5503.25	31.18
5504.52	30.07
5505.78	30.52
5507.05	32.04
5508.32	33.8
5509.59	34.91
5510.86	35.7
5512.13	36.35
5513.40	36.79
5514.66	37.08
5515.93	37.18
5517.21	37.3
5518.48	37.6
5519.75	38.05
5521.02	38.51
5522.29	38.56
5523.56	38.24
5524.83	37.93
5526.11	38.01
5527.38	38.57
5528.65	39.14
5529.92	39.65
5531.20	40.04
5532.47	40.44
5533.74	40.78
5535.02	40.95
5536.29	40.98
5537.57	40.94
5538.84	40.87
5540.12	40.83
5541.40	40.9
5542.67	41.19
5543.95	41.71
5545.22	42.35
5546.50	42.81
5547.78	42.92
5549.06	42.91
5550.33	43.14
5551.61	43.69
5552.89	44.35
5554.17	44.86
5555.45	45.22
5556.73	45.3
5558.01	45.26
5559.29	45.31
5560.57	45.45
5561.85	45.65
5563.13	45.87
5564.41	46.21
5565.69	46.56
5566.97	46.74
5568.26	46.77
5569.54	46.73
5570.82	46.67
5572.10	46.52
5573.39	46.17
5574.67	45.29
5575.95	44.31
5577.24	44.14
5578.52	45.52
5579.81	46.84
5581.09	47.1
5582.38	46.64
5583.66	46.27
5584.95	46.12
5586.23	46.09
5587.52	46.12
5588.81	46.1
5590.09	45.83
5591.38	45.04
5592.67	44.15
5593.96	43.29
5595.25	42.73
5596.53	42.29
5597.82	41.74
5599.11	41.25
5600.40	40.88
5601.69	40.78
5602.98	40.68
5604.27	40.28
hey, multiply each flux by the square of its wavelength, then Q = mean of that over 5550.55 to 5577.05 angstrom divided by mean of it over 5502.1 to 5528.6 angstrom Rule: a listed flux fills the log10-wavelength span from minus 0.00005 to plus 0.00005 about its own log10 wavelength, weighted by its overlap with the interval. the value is 1.3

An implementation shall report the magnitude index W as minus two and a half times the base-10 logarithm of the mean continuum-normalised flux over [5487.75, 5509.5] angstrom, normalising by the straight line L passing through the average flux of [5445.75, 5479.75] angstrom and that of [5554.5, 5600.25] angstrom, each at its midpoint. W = 0.143 mag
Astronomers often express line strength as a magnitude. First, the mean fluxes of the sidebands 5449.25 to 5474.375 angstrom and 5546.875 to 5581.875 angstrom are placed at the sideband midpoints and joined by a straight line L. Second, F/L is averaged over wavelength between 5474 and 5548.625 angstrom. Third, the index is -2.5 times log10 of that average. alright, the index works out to 0.064 mag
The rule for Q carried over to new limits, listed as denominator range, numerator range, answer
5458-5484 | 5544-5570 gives 1.49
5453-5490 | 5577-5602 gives 1.49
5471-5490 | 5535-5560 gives 1.37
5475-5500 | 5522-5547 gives 1.32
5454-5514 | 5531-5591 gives 1.45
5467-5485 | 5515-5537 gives 1.26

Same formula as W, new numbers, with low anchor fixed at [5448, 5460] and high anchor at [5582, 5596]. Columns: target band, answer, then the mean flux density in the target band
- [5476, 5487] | 0.04 mag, 32.2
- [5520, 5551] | -0.03 mag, 40.5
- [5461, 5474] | 0.05 mag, 30.5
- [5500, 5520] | 0.06 mag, 34.6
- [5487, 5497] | 0.15 mag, 30.1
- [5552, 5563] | -0.08 mag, 45.2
